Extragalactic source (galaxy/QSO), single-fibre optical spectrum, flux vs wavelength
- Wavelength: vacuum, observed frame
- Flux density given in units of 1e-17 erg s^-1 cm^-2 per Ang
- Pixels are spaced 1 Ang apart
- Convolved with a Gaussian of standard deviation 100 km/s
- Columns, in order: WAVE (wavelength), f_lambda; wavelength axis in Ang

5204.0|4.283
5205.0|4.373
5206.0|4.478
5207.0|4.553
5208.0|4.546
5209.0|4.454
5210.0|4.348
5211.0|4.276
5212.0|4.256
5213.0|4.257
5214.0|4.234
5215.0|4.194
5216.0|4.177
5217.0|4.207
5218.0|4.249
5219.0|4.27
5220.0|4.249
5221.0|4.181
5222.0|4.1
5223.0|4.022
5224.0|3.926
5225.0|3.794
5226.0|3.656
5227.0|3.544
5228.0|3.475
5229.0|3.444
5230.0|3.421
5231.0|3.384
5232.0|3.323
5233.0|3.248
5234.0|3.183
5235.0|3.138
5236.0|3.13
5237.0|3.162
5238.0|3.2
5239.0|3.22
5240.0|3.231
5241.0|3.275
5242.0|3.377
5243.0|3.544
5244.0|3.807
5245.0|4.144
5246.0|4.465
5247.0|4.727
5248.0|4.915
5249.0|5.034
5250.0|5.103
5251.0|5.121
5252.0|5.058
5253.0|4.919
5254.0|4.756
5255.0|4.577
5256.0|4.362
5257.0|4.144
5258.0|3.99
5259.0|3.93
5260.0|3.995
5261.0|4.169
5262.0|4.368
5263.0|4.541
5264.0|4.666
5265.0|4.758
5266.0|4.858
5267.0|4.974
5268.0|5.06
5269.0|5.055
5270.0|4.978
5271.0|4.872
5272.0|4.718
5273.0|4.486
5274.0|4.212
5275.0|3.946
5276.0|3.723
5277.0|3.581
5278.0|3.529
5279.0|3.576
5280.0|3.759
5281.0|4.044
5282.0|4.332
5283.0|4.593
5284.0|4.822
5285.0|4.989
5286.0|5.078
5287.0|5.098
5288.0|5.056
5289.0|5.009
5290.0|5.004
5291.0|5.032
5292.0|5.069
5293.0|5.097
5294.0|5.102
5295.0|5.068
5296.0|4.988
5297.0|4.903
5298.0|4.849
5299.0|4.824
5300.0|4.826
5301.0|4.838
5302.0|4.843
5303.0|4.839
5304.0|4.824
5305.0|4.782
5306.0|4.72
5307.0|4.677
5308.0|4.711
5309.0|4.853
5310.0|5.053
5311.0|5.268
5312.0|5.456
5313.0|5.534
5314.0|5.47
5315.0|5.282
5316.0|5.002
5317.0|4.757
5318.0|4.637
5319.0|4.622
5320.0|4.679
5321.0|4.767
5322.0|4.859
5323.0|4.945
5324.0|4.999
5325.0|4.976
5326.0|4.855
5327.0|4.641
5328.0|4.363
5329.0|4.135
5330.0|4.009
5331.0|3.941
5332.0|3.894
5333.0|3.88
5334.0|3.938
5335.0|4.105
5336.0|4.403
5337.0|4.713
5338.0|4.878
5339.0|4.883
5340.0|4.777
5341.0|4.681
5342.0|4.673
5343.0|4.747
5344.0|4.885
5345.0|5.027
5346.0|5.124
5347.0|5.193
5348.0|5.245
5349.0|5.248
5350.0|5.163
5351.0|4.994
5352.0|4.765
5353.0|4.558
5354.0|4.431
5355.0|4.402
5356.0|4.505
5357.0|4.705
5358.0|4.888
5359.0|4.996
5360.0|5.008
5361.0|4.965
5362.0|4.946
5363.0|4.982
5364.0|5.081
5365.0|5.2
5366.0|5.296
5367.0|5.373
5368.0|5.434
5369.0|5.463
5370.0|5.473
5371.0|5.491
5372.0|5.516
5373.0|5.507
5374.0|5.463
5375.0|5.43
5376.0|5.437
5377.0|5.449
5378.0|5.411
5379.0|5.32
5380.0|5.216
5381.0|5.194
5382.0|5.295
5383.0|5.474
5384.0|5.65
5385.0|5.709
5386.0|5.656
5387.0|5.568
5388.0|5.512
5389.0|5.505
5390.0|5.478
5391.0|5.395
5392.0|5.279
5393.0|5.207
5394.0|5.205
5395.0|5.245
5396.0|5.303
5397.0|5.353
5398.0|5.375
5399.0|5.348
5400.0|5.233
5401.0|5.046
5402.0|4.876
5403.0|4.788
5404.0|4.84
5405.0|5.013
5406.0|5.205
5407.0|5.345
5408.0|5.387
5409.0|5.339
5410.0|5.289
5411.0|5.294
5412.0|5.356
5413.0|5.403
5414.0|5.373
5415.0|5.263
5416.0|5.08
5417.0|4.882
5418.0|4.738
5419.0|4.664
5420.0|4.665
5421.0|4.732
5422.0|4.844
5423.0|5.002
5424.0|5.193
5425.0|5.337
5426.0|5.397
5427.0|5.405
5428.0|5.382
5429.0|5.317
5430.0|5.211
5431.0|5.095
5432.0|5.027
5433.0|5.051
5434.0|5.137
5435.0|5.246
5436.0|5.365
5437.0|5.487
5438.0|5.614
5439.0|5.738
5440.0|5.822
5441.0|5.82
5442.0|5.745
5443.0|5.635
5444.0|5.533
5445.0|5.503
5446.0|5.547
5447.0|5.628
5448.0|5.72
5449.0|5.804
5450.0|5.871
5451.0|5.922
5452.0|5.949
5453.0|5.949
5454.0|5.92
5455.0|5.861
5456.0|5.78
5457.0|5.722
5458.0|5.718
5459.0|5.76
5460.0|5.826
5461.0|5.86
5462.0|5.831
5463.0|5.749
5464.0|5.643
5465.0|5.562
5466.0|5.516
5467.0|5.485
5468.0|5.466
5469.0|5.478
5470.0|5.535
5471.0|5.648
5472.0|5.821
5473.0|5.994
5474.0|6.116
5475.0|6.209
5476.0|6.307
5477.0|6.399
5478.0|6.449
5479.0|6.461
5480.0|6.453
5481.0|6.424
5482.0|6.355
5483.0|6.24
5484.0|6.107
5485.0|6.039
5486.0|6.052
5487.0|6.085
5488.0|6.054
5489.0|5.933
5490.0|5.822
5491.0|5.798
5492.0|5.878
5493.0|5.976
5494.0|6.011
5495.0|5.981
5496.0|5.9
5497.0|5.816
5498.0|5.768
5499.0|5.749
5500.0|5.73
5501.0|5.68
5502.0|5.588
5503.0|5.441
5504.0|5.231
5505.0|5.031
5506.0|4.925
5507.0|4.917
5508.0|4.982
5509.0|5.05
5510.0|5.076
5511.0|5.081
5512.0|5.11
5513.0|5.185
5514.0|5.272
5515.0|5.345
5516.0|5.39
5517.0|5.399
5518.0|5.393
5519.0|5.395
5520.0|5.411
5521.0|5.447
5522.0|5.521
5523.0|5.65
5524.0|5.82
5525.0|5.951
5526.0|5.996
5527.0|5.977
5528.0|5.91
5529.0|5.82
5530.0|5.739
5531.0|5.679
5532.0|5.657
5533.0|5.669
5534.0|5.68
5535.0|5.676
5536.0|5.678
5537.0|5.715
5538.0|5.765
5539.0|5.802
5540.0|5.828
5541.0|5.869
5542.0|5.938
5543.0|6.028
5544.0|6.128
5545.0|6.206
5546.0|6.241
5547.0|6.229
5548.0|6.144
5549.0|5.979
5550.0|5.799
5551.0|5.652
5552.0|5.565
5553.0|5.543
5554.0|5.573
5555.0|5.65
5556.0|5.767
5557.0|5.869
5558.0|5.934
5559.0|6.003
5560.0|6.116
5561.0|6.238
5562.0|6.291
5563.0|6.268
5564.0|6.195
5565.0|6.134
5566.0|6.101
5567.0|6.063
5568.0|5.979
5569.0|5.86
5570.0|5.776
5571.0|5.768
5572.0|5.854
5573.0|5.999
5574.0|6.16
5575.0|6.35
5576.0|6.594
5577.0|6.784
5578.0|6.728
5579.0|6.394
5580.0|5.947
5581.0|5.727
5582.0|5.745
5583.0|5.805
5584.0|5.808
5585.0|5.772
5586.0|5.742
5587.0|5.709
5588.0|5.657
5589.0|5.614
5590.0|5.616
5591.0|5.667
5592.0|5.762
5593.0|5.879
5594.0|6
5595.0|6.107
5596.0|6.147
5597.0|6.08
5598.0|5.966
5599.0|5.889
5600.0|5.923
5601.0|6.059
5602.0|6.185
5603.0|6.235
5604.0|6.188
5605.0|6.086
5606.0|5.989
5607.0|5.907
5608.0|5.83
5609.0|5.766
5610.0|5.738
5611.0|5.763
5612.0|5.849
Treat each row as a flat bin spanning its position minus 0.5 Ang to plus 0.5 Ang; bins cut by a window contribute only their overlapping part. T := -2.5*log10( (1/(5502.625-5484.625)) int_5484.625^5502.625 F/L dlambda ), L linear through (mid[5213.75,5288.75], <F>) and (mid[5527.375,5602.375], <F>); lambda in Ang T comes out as -0.07 mag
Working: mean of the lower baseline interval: 4.17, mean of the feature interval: 5.88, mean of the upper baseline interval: 5.94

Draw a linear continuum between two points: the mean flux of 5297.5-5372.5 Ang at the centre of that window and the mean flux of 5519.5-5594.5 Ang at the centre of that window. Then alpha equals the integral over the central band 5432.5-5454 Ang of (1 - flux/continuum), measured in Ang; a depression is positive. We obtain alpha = -1.1 Ang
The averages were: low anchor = 4.85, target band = 5.63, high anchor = 5.9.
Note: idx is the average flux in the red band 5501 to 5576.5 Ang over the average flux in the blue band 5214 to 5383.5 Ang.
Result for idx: 1.25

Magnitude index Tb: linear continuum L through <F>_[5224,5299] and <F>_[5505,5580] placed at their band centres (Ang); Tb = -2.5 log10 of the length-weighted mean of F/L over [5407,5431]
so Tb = -0.01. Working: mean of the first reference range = 4.28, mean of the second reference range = 5.79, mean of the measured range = 5.16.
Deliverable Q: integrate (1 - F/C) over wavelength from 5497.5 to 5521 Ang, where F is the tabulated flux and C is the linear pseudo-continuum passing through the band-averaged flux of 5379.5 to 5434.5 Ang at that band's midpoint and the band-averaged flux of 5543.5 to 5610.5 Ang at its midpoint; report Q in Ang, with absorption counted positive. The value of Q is 1.5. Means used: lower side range 5.22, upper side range 5.98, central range 5.31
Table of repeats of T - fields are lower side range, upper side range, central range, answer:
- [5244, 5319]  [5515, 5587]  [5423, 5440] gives 0.01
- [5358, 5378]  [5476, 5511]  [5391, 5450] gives 0.05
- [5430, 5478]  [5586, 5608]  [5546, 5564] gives -0.01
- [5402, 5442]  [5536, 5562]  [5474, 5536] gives -0.01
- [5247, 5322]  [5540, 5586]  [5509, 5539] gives 0.05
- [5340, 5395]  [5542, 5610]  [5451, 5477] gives -0.05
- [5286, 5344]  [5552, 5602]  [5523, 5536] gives -0.01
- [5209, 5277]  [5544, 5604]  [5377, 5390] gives -0.11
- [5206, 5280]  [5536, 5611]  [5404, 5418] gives -0.03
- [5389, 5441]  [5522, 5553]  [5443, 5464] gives -0.07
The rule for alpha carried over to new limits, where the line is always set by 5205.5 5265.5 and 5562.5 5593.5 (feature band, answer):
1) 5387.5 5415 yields -1.5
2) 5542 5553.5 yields -0.3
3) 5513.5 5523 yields 0.4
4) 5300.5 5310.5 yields -0.8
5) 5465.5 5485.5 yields -2.3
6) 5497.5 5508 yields 0.3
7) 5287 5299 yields -1.7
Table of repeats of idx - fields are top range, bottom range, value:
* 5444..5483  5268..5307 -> 1.26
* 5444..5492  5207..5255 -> 1.47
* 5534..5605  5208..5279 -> 1.45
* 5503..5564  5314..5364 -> 1.20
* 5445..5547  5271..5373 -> 1.20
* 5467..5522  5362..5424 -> 1.09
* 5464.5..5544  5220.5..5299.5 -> 1.34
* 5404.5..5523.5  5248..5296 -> 1.21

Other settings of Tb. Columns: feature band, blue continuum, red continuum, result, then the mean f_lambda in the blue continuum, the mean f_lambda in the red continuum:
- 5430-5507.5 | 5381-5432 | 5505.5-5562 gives -0.060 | 5.23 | 5.67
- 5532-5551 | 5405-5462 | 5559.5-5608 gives -0.009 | 5.42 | 6.02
